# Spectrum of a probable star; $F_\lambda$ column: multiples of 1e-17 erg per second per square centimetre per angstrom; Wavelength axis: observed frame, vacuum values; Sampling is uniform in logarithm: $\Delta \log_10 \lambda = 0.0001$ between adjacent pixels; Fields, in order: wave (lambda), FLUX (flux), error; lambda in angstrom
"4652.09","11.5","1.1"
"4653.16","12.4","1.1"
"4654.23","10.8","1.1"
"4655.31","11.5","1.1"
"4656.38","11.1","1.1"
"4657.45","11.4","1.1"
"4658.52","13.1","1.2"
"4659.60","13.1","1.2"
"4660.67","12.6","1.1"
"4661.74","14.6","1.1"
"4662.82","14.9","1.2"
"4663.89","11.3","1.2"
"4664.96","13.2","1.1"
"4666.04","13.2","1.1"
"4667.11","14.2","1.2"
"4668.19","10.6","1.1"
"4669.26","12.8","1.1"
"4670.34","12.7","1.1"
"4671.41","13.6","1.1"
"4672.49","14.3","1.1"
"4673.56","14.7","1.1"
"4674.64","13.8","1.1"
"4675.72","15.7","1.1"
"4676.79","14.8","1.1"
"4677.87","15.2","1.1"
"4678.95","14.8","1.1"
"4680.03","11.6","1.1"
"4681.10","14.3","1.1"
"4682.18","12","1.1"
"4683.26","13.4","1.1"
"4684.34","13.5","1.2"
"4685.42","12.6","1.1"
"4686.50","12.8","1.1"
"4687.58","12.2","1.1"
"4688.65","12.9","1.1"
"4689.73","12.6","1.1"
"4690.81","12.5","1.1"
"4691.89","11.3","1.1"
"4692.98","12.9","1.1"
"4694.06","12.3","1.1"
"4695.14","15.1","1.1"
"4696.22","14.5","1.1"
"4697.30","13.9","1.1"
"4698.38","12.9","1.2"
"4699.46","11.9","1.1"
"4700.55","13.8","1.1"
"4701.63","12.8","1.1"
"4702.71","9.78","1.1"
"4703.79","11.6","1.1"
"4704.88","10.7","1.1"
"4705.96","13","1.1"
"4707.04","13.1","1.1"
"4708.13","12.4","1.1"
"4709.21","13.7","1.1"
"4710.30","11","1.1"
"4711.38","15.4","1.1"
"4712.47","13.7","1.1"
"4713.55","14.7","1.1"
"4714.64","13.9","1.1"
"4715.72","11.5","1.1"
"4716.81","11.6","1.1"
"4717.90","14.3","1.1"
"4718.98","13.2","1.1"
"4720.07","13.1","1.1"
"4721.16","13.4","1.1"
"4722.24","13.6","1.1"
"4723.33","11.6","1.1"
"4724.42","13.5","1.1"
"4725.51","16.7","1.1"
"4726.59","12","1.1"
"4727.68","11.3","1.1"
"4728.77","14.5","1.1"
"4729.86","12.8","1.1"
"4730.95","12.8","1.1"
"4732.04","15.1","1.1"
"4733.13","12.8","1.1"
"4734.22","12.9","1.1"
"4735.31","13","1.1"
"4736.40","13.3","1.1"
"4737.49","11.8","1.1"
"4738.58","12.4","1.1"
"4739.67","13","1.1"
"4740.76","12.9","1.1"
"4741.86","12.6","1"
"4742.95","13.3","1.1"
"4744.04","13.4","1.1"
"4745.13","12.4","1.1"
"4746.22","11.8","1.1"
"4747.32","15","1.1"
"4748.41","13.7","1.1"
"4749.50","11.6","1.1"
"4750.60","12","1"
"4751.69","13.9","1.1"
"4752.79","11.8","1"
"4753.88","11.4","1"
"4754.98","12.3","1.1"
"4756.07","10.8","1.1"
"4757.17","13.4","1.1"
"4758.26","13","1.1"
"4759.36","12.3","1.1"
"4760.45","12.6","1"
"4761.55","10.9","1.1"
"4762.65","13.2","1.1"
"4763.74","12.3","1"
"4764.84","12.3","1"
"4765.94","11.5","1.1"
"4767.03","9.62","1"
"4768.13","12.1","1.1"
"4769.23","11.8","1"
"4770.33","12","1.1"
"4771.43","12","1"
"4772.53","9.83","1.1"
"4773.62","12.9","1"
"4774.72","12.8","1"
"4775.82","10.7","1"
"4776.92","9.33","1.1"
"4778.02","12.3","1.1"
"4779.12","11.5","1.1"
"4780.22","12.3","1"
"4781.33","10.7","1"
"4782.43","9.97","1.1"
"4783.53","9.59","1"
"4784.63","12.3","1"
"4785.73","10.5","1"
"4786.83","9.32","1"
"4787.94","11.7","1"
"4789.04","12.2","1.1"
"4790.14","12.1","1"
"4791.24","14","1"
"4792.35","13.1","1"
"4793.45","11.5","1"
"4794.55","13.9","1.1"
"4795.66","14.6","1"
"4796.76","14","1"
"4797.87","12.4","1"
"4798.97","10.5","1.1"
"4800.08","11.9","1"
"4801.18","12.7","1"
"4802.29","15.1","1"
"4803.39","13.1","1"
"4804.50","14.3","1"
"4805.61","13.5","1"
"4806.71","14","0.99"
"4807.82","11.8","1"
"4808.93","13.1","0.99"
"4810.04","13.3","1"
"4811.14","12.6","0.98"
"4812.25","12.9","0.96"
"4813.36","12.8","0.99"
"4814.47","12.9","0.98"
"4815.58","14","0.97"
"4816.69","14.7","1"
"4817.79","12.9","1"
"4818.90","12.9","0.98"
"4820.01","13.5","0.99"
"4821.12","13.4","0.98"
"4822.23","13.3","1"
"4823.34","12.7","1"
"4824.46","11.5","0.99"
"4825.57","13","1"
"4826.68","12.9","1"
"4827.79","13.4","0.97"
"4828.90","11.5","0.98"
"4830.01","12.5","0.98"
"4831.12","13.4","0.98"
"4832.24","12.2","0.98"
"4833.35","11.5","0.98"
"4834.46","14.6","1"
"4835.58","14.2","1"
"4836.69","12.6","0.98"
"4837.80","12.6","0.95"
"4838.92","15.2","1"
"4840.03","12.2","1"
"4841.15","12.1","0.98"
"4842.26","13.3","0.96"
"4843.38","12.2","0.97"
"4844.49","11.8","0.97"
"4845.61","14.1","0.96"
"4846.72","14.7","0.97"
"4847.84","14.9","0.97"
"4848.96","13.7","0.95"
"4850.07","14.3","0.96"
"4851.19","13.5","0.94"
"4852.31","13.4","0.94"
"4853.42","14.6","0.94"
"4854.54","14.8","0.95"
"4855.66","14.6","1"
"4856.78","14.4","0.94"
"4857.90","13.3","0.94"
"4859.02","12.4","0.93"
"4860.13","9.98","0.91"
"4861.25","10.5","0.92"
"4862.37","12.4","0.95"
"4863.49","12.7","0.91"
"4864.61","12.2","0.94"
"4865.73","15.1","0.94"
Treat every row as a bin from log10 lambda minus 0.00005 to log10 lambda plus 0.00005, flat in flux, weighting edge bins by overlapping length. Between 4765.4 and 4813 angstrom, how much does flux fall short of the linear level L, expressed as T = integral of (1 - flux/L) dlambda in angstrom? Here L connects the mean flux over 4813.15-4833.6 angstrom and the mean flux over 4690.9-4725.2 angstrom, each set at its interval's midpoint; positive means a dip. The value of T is 2.9 angstrom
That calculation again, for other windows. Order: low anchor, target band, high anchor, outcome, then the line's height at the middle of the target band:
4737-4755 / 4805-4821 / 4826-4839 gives -0.4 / 12.9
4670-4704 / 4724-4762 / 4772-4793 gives -2.0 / 12.2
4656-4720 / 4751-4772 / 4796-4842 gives 1.6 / 13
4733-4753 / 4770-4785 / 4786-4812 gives 1.8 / 12.8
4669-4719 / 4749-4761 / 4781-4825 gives 0.5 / 12.9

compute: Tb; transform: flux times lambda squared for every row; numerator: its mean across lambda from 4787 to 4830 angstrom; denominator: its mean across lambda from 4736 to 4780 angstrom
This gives 1.1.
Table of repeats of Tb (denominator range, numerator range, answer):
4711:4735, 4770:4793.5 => 0.88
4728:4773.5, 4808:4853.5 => 1.09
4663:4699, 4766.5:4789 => 0.88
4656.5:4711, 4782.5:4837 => 1.03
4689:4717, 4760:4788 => 0.92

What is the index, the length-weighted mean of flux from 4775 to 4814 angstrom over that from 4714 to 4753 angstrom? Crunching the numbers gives 0.9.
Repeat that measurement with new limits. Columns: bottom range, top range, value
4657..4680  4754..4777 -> 0.88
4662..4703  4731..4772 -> 0.94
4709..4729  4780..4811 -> 0.94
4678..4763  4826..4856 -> 1.04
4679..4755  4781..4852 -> 0.99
